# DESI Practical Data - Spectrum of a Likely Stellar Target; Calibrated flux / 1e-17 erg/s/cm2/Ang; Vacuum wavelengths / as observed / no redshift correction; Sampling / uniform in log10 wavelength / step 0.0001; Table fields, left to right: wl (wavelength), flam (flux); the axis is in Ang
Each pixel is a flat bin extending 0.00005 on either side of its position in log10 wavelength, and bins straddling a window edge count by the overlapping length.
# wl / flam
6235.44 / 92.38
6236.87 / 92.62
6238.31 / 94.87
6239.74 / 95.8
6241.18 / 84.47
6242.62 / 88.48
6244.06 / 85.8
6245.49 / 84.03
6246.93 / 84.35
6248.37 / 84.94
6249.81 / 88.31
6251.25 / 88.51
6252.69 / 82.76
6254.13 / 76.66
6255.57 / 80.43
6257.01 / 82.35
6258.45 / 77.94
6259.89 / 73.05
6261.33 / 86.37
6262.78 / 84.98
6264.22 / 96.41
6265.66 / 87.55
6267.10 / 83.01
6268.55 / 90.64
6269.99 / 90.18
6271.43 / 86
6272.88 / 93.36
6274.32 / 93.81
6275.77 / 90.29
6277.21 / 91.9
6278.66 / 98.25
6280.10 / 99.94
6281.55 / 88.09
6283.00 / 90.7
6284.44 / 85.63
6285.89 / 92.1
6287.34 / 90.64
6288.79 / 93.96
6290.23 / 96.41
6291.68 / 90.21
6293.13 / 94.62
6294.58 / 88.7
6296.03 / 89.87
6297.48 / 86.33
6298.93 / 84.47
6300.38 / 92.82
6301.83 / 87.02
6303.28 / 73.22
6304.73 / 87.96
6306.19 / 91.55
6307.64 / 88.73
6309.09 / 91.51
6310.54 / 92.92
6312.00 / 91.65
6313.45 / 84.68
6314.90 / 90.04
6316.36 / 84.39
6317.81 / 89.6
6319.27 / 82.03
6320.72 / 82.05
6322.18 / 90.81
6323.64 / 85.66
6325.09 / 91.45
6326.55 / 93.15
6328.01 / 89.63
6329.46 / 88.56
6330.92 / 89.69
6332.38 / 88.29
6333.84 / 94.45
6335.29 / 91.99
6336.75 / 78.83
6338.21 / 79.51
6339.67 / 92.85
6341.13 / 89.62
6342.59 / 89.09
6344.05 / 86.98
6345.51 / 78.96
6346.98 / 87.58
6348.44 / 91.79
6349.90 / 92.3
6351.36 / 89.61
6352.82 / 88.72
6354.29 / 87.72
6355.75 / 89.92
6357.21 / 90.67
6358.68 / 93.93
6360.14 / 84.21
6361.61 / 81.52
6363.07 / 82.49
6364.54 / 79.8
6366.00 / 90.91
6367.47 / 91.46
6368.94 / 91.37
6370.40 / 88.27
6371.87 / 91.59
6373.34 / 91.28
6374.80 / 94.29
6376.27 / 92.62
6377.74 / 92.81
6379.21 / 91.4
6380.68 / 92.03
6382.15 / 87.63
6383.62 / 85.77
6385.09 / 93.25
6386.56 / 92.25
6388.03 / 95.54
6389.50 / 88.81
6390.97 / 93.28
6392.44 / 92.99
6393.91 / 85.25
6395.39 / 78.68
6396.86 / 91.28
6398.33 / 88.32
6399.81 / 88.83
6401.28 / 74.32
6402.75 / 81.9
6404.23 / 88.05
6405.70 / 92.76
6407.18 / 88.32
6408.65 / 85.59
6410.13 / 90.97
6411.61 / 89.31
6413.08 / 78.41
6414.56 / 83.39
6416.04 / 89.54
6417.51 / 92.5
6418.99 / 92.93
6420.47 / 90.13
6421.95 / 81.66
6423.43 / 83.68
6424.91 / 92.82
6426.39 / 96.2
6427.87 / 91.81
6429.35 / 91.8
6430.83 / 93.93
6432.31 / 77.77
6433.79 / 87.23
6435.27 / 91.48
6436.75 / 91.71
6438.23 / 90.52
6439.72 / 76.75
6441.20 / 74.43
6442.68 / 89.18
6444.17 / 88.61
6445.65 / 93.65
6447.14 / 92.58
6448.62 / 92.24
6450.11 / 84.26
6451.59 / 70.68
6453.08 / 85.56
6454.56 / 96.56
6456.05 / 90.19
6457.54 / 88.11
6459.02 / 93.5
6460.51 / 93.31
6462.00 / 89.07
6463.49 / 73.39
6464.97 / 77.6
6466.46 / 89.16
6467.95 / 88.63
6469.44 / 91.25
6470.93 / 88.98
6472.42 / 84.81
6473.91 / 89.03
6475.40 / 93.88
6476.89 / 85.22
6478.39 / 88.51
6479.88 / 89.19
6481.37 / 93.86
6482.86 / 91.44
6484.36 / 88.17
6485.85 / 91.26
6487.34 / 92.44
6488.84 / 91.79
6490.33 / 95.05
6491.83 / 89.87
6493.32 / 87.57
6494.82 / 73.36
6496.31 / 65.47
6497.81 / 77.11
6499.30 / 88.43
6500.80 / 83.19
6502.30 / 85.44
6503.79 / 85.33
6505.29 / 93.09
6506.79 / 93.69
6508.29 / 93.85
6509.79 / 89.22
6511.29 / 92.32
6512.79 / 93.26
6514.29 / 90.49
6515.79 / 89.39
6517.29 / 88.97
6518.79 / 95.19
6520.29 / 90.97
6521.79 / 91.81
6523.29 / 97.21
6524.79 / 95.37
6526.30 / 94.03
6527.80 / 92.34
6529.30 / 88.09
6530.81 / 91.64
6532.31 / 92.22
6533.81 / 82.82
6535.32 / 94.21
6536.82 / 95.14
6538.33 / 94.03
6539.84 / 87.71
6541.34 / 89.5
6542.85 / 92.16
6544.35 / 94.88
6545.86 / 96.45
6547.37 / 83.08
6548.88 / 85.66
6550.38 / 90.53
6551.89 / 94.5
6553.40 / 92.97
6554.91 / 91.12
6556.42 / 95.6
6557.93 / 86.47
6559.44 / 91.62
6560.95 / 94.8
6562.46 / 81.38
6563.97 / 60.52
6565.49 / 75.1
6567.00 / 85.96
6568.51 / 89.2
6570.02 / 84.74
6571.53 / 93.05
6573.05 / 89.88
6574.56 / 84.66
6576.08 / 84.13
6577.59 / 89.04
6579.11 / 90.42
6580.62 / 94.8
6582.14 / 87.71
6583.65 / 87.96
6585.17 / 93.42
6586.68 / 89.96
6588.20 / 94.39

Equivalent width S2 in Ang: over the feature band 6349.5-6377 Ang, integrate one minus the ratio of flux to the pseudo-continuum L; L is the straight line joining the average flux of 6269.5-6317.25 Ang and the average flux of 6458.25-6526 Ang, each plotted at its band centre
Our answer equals 0.2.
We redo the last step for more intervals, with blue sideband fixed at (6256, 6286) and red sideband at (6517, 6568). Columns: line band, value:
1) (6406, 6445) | 0.7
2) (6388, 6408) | 0.4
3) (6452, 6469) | 0.4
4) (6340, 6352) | 0.1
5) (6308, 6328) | 0.1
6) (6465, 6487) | 0.1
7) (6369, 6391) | -0.6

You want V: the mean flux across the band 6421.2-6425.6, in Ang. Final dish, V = 85.9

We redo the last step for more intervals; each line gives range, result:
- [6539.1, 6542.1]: 88.7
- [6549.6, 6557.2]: 92.9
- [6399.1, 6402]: 81.7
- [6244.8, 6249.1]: 84.4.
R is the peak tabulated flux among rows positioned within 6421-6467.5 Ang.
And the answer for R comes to 96.56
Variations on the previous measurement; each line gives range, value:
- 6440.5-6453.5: 93.65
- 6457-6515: 95.05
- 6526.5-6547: 96.45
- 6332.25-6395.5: 95.54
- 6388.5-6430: 96.2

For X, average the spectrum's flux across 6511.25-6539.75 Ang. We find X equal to 92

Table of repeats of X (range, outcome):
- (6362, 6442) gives 88.3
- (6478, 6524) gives 88.9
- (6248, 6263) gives 82.2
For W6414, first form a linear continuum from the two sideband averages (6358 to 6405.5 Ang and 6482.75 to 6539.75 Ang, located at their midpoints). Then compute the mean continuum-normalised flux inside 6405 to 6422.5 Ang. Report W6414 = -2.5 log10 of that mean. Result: 0.01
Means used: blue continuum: 88.7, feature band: 88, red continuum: 89.6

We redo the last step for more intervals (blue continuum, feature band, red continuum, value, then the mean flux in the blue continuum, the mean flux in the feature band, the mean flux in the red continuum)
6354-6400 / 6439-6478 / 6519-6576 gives 0.030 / 89.4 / 87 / 89.5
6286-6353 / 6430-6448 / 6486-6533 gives 0.021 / 88.6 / 87.4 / 89.3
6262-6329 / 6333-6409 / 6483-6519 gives 0.005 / 89.5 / 88.5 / 88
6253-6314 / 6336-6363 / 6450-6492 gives 0.015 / 88.5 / 87.3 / 88.5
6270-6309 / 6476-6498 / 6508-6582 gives 0.036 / 90.3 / 86.9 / 89.8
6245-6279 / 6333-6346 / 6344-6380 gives 0.015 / 86.4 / 87.1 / 88.9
